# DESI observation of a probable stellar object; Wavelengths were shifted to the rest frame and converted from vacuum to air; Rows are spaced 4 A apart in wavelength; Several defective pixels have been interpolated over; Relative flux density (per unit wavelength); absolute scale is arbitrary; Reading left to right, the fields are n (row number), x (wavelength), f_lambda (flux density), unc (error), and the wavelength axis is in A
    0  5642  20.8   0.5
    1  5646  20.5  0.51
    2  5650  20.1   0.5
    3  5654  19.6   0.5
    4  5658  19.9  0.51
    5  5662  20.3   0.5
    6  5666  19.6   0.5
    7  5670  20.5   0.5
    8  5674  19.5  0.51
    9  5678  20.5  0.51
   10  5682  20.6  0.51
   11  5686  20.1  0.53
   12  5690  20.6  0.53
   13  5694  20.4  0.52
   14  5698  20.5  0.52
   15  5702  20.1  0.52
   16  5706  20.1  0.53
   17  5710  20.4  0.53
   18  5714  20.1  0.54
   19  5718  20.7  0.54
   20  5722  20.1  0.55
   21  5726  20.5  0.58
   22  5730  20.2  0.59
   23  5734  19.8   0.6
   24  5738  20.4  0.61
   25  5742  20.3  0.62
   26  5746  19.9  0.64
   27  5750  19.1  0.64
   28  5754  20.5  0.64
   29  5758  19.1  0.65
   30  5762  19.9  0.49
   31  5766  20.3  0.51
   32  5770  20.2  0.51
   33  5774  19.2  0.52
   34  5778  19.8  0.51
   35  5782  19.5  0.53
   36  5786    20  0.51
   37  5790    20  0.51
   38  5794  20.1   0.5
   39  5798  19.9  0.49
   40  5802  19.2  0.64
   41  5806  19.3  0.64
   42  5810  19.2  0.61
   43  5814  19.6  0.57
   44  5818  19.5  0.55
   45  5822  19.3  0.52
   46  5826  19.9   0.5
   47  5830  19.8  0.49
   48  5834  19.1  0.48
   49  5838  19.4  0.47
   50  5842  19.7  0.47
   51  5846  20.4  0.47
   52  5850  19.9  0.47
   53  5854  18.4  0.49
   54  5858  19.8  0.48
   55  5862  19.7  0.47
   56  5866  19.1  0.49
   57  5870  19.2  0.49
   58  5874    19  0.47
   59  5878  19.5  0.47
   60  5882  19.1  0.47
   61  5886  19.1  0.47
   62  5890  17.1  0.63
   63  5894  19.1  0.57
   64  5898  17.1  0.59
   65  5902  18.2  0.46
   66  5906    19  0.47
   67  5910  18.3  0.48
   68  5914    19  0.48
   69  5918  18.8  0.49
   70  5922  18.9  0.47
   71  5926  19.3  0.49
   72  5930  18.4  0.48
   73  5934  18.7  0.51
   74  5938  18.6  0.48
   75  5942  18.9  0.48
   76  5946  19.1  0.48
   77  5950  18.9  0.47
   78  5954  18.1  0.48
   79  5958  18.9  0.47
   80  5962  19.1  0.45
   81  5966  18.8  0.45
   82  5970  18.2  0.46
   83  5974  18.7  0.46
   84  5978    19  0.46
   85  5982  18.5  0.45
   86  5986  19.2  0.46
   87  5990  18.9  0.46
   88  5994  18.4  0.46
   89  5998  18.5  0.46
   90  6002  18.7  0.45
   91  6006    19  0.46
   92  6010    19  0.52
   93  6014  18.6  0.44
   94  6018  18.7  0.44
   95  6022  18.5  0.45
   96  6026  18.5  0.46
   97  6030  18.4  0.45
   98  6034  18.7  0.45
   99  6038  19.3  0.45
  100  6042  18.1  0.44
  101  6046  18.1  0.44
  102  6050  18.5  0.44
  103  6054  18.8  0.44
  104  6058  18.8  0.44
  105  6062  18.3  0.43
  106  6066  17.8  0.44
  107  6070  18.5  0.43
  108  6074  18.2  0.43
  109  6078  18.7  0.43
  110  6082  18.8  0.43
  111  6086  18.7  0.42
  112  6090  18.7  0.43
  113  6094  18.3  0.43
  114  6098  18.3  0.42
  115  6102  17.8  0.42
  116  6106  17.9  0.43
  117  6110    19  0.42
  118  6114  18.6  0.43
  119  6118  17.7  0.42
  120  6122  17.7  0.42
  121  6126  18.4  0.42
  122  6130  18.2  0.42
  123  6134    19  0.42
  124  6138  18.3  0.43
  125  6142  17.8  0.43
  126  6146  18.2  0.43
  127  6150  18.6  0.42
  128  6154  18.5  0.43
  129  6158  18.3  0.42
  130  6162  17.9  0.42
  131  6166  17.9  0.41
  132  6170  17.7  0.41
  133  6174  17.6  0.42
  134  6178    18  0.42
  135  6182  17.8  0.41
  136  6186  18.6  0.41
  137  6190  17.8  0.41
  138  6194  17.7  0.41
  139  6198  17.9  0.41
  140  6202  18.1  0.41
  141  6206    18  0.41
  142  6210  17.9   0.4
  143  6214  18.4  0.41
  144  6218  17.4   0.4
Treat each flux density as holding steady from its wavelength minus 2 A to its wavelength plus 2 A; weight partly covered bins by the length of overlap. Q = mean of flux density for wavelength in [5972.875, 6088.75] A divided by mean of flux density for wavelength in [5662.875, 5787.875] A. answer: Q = 0.93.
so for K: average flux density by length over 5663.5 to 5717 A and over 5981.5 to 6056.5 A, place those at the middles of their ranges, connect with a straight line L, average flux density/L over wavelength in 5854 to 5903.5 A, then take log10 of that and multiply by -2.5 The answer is 0.03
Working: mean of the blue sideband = 20.2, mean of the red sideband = 18.7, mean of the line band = 18.8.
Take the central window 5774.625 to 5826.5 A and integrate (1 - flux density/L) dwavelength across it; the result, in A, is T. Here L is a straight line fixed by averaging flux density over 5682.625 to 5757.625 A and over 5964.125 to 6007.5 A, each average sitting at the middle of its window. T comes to 0.3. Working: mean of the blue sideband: 20.2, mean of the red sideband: 18.7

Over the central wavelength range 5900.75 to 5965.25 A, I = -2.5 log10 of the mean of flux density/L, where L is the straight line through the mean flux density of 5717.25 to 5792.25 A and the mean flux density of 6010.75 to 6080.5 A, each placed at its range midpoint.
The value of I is 0.02 mag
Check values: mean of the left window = 20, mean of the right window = 18.5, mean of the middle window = 18.8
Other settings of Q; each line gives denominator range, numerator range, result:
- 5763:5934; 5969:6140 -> 0.96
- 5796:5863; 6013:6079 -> 0.95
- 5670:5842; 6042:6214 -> 0.91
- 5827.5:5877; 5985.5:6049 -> 0.96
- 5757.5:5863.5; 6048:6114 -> 0.94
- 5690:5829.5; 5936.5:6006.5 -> 0.94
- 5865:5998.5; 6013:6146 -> 0.98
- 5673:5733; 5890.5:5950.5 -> 0.92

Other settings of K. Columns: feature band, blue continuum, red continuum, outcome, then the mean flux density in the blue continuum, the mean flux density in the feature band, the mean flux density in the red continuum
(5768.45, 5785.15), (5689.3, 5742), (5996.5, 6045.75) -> 0.02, 20.3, 19.7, 18.6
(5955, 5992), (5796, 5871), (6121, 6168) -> 0.01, 19.5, 18.8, 18.2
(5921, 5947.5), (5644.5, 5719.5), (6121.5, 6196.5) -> 0.02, 20.2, 18.8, 18.1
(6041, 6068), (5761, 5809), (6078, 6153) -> 0.02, 19.8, 18.4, 18.3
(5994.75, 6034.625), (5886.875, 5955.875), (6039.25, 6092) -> -0.01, 18.6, 18.7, 18.5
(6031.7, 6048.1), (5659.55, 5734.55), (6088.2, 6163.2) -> 0.01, 20.2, 18.5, 18.3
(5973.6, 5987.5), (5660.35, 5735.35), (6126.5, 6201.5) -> 0.01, 20.2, 18.9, 18.1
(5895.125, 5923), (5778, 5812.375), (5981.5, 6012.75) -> 0.04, 19.7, 18.5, 18.8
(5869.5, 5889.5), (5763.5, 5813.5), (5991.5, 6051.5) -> 0.01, 19.7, 19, 18.6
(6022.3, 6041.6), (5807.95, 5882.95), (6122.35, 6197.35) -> 0.00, 19.5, 18.7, 18.1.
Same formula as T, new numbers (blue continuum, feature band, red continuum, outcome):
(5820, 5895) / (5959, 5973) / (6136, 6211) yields 0.1 A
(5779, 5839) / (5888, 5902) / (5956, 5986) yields 1.0 A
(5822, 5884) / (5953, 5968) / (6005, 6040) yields 0.2 A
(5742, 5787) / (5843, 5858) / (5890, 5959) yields -0.3 A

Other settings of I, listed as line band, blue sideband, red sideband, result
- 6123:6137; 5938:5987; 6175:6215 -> -0.014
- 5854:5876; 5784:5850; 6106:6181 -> 0.009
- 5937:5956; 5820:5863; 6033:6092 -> 0.020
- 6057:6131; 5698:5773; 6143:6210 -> 0.005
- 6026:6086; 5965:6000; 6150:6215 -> -0.004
